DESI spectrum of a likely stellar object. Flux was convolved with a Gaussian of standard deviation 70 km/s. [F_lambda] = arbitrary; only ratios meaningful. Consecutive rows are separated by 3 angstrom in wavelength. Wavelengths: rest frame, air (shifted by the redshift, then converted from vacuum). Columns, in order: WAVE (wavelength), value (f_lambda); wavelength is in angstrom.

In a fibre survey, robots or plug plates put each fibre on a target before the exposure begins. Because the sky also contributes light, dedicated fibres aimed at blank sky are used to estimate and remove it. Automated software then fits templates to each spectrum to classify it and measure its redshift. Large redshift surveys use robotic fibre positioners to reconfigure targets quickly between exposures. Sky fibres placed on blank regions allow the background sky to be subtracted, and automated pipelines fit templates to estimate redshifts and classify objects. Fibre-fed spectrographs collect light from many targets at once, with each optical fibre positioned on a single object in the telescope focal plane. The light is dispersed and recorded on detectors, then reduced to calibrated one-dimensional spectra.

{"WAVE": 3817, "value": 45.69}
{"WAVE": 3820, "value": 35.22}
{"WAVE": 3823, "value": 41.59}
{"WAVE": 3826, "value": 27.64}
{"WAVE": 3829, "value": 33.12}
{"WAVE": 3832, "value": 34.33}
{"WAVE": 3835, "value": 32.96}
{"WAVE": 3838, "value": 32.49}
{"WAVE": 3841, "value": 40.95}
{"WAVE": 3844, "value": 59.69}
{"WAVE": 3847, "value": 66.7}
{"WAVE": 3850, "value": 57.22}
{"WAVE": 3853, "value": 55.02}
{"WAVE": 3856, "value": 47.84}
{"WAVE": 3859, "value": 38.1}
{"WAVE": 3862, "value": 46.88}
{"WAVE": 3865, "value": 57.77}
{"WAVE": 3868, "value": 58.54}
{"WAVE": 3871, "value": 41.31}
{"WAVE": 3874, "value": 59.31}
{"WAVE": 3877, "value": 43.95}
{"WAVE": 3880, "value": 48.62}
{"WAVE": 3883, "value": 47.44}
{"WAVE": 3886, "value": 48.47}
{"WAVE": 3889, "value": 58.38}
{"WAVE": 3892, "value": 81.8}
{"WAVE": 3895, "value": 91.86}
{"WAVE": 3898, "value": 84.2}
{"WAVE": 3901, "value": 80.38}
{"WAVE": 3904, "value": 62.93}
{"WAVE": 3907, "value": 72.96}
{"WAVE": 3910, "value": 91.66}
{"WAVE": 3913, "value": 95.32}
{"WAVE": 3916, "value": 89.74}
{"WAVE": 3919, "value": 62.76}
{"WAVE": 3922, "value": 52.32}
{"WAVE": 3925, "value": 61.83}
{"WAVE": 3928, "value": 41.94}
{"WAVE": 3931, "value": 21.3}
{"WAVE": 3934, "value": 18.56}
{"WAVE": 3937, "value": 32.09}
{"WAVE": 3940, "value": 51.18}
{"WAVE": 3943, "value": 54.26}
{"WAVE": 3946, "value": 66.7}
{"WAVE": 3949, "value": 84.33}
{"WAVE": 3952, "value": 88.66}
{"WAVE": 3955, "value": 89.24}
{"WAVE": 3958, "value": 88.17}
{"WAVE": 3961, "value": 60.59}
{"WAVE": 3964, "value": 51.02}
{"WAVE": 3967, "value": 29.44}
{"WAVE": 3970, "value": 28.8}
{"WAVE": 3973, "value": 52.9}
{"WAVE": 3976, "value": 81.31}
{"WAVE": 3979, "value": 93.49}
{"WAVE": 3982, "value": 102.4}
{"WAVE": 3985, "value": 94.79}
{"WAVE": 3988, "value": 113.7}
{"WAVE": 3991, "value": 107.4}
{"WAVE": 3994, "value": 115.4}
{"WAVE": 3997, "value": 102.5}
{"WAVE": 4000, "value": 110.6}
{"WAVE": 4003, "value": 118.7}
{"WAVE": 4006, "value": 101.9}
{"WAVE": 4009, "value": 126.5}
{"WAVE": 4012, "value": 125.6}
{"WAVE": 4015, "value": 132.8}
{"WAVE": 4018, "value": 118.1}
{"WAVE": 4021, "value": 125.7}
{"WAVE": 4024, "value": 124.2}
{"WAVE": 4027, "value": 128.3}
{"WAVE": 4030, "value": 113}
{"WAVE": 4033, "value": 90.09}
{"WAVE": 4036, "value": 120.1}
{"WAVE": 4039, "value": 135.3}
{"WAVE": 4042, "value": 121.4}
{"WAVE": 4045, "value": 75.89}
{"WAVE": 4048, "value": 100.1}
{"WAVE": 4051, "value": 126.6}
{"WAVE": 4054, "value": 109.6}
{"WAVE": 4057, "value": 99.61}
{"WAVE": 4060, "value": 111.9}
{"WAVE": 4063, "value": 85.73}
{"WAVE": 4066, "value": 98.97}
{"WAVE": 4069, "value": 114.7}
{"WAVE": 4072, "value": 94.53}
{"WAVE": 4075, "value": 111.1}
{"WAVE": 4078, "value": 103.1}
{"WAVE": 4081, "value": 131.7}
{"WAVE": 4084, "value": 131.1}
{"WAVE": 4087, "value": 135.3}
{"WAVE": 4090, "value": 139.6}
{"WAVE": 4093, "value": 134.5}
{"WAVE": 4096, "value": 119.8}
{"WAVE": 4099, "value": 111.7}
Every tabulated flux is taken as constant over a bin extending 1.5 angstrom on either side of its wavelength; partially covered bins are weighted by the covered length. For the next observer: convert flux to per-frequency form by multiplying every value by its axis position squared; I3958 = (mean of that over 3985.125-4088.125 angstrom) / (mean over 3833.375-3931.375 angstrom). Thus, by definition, 2.07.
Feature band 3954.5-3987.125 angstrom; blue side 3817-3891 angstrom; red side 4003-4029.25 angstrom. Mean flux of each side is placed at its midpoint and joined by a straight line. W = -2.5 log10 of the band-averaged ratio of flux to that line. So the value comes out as 0.398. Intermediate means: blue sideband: 46.6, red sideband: 122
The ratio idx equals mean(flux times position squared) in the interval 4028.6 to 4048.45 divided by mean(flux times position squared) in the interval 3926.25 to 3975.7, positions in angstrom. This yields 2.08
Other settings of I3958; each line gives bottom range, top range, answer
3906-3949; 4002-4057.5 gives 2.07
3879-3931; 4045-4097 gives 1.82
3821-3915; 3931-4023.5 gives 1.60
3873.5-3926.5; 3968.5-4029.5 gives 1.61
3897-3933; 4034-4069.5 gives 1.72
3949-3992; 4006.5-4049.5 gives 1.55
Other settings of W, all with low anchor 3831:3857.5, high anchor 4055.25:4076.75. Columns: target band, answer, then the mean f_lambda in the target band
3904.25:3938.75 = 0.13 mag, 58.3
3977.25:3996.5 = -0.25 mag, 104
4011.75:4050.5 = -0.23 mag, 116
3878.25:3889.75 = 0.15 mag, 50.1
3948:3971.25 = 0.16 mag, 65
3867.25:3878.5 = 0.09 mag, 50.3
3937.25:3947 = 0.32 mag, 53.7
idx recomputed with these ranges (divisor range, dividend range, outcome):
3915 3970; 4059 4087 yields 2.07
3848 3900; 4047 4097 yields 2.21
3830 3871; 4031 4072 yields 2.46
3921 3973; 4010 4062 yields 2.22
